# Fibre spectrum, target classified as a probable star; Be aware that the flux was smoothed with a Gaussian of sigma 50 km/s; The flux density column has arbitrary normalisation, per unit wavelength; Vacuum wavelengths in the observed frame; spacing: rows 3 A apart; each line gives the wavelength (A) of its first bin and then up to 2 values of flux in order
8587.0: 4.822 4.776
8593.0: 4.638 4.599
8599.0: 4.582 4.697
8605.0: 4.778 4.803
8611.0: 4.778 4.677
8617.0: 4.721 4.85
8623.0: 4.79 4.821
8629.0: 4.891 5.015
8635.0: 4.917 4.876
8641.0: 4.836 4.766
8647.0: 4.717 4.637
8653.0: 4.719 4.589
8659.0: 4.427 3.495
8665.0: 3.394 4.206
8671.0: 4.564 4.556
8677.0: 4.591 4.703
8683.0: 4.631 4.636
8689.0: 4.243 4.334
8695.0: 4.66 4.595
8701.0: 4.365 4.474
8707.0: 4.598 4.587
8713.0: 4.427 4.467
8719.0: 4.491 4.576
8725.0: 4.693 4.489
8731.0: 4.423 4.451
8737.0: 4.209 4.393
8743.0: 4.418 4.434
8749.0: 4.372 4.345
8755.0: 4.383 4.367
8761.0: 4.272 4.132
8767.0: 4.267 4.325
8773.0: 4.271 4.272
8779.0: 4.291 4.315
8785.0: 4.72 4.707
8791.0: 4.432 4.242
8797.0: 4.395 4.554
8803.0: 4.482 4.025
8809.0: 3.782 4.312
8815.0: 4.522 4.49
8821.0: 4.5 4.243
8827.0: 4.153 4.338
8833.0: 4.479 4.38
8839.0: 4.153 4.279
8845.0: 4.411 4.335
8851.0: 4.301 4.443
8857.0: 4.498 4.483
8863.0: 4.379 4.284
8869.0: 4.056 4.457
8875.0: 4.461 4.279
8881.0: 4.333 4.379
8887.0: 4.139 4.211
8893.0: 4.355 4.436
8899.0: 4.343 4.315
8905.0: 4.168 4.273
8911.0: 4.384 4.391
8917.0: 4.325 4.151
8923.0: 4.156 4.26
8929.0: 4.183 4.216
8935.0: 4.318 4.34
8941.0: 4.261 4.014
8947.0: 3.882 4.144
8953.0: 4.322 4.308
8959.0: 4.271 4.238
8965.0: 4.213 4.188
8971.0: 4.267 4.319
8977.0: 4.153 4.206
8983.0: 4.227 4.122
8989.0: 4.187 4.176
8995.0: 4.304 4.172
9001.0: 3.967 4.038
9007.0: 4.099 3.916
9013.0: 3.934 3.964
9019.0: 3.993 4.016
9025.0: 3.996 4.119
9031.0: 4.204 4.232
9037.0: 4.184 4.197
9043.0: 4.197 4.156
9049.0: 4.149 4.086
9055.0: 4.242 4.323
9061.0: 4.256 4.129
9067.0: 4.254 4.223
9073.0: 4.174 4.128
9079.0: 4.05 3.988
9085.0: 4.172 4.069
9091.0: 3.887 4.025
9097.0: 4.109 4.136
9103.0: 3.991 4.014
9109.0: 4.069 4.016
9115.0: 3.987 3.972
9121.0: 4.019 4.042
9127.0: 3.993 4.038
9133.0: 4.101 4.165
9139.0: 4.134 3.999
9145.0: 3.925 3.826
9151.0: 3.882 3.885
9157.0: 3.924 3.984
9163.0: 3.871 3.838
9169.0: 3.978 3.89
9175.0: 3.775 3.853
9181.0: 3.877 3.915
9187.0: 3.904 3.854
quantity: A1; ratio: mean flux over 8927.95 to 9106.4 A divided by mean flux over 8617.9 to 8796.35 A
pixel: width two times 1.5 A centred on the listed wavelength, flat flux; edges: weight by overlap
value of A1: 0.92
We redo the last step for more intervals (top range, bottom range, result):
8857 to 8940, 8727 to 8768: 0.99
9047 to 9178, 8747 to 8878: 0.93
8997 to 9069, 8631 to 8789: 0.92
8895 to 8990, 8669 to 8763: 0.95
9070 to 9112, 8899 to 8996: 0.96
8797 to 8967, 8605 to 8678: 0.93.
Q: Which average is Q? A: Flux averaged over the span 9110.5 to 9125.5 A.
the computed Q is 4.01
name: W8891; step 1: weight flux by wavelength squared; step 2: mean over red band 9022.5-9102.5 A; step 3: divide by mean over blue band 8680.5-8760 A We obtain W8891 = 1.00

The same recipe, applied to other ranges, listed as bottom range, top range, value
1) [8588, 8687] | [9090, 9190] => 0.96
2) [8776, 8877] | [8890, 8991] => 1.00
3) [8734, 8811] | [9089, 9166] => 1.00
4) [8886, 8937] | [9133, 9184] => 0.97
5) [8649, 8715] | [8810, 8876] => 1.02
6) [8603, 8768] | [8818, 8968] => 0.99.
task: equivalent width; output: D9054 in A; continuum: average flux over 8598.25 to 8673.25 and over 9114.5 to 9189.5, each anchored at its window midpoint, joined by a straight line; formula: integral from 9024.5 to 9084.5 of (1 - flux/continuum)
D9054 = -1.3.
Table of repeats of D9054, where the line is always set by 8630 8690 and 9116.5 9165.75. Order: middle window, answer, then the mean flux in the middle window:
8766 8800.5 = -0.1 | 4.4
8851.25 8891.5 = -0.4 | 4.34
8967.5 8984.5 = -0.2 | 4.23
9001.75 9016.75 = 0.5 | 3.99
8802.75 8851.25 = 0.4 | 4.3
